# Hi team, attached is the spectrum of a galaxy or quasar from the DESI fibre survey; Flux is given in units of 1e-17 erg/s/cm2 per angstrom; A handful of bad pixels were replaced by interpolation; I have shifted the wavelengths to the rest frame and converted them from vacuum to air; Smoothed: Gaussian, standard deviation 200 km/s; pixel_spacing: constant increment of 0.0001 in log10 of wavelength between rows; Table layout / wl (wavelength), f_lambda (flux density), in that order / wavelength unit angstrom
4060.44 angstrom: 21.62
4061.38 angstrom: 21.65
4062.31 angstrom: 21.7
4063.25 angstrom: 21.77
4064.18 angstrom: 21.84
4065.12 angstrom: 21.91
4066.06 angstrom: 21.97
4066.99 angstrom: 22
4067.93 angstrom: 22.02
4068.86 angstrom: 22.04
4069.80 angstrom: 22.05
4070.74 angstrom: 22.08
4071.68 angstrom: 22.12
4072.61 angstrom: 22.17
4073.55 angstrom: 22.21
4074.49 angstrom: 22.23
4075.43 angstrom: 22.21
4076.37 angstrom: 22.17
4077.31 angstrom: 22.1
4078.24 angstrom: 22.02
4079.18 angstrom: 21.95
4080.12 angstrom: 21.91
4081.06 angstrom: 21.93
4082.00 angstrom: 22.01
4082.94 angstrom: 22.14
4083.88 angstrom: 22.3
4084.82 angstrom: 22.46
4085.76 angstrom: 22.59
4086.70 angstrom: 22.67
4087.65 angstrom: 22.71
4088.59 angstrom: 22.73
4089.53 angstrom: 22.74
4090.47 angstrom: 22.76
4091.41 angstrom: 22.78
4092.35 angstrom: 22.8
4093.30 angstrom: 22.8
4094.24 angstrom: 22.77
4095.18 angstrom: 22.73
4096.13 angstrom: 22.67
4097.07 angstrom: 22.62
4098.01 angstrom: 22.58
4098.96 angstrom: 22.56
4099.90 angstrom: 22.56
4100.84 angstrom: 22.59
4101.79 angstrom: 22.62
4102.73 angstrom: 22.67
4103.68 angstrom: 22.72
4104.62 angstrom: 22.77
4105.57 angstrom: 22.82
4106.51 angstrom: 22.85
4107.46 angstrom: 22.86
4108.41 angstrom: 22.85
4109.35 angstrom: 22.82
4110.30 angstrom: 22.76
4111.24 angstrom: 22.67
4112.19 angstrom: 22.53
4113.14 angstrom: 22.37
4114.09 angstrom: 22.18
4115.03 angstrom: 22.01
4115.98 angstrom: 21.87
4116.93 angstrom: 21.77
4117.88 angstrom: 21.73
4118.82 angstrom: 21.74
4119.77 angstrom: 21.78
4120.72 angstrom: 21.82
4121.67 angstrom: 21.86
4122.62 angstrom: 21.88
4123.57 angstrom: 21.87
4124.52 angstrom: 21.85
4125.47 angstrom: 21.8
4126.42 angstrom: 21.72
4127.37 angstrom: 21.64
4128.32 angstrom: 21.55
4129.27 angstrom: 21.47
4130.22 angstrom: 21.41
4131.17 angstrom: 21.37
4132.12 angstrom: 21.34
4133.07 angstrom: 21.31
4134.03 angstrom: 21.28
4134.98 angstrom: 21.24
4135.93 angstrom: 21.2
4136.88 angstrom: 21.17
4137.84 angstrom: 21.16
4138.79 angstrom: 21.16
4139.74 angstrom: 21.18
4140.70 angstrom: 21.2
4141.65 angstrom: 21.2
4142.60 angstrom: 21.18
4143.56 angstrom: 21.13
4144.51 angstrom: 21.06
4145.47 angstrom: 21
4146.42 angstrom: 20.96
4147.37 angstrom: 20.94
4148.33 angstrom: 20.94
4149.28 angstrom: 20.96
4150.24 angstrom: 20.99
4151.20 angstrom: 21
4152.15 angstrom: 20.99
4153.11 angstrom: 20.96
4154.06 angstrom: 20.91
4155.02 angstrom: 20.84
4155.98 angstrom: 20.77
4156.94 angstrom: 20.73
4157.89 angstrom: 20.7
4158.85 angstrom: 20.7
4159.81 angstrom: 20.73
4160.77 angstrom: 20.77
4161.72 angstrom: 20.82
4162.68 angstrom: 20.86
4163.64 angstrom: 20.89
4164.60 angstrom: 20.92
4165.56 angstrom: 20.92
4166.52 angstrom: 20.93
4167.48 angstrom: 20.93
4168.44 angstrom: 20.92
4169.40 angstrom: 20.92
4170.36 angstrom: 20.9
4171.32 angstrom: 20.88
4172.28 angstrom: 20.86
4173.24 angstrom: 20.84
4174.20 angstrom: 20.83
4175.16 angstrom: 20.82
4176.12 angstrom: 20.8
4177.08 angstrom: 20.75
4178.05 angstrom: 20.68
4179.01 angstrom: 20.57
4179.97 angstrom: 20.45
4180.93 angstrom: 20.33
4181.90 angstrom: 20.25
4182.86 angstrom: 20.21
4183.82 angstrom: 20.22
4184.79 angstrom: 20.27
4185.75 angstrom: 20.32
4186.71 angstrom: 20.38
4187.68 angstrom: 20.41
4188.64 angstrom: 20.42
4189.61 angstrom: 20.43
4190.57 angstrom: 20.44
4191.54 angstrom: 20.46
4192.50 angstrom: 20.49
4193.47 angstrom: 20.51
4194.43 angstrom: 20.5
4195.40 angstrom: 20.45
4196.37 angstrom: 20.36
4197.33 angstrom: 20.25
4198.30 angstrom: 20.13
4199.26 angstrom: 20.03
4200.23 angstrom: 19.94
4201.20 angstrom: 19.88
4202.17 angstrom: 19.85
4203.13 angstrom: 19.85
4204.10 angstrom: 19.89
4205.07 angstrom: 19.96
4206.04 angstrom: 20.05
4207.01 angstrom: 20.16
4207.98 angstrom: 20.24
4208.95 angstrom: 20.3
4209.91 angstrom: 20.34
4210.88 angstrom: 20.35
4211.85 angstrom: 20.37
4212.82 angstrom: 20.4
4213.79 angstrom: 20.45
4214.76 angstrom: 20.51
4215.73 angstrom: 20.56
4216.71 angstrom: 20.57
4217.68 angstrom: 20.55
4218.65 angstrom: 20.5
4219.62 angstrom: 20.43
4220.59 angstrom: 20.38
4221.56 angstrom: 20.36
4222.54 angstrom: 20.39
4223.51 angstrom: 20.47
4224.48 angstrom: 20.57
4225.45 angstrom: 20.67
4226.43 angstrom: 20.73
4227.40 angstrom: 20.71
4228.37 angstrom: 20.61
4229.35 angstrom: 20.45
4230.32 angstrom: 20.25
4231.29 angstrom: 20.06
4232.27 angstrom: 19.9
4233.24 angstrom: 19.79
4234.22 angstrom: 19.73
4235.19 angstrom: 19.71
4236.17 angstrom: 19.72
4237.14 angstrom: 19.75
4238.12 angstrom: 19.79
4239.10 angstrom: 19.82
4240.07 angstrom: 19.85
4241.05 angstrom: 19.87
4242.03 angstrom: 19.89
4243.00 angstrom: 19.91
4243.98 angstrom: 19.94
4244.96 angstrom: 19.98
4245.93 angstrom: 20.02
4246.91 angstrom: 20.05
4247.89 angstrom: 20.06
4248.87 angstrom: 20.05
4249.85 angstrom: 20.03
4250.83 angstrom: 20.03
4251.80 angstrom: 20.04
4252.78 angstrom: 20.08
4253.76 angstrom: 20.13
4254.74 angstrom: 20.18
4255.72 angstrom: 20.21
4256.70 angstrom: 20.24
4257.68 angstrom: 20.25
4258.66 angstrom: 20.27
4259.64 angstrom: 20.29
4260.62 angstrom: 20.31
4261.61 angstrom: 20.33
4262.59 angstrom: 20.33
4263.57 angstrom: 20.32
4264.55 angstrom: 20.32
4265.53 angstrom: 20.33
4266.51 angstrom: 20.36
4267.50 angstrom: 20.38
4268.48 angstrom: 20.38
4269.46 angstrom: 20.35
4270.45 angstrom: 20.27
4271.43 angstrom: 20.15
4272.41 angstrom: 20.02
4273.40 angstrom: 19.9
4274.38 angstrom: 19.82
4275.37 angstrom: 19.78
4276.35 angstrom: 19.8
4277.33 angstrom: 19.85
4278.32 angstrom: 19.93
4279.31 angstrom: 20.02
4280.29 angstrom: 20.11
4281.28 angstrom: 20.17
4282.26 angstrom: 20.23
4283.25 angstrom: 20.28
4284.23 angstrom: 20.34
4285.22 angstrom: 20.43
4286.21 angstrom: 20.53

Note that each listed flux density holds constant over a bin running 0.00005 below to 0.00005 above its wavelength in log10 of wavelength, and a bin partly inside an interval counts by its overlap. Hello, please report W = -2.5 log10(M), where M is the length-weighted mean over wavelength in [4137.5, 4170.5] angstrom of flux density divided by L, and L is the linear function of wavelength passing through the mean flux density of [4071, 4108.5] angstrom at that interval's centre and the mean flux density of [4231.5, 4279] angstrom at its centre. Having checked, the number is 0.03 mag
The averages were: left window 22.5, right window 20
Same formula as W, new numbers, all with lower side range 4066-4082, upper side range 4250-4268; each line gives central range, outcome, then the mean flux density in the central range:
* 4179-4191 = 0.03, 20.4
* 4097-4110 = -0.04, 22.7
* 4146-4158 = 0.02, 20.9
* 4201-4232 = 0.02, 20.3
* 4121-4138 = 0.00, 21.5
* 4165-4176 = 0.01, 20.9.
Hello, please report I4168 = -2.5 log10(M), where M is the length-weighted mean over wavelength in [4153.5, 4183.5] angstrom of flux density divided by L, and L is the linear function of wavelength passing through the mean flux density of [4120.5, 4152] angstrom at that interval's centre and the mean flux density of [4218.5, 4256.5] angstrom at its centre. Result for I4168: 0.01 mag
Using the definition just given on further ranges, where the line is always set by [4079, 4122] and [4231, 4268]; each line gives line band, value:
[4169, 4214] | 0.03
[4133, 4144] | 0.03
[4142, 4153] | 0.03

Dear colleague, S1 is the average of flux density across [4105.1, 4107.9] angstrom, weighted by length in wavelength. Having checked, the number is 22.9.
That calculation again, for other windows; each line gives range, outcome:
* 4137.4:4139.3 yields 21.2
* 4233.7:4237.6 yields 19.7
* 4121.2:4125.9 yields 21.8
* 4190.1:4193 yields 20.4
